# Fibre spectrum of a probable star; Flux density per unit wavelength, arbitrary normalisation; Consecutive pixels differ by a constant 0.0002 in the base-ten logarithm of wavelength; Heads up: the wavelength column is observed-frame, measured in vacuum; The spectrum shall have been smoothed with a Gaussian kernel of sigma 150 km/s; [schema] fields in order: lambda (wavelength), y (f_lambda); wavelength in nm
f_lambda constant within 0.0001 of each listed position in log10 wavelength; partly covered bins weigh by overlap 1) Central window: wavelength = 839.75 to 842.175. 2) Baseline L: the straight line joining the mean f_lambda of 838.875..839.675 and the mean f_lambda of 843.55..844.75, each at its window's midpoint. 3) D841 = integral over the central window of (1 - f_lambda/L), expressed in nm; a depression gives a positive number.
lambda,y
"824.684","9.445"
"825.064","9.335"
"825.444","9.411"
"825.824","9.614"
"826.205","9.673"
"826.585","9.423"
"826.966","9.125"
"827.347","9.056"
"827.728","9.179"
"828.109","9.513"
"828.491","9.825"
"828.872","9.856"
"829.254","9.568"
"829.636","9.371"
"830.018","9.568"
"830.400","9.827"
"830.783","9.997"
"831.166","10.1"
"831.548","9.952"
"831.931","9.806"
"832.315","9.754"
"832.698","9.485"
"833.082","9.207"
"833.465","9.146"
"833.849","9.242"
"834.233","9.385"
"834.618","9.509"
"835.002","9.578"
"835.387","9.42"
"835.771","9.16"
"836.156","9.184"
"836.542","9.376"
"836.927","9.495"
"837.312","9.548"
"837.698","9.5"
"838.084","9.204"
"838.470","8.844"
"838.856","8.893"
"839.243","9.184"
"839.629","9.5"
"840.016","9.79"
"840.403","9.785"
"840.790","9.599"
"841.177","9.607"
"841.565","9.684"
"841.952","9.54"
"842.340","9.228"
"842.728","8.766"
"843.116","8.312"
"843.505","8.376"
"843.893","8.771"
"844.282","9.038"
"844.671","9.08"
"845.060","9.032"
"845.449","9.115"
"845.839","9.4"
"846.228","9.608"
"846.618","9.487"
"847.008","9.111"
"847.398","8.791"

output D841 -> -0.149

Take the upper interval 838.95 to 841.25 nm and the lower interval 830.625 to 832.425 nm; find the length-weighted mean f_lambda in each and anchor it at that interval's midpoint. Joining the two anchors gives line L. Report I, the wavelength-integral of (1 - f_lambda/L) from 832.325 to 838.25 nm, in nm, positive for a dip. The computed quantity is 0.23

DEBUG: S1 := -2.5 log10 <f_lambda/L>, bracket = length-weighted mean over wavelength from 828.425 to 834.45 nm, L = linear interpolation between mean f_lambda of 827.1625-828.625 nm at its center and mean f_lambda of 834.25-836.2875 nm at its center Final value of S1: -0.03 mag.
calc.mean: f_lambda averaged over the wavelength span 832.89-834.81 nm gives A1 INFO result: 9.3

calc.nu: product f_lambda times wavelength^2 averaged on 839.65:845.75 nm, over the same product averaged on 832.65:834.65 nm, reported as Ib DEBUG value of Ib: 1.0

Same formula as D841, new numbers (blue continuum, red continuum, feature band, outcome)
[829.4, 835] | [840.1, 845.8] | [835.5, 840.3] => 0.02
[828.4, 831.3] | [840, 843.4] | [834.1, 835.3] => 0.01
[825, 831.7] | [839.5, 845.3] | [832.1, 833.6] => 0.01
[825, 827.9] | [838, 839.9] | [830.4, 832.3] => -0.13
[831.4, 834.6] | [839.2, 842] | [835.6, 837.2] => 0.04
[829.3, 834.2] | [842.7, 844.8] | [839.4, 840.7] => -0.10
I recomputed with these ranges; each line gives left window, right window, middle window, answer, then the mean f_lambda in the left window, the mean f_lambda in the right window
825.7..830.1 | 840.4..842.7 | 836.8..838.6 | 0.03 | 9.48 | 9.5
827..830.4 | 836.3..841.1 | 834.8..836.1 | 0.01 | 9.5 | 9.4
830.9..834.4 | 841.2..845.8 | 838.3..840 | 0.01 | 9.58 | 9.03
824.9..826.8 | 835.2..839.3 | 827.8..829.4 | -0.04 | 9.49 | 9.26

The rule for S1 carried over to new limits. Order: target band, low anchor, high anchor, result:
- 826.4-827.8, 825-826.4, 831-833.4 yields 0.04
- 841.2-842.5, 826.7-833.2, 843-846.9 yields -0.04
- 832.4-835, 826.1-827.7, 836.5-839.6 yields -0.01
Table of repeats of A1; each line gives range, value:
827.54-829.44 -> 9.59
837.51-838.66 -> 9.18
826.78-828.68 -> 9.34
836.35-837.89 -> 9.48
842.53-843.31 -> 8.54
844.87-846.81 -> 9.33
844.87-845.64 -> 9.08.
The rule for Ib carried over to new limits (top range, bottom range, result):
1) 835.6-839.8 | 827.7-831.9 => 0.97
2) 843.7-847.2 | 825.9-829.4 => 1.01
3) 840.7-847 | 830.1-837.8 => 0.98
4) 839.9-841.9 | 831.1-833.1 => 1.02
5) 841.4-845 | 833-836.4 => 0.98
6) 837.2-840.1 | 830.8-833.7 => 0.98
